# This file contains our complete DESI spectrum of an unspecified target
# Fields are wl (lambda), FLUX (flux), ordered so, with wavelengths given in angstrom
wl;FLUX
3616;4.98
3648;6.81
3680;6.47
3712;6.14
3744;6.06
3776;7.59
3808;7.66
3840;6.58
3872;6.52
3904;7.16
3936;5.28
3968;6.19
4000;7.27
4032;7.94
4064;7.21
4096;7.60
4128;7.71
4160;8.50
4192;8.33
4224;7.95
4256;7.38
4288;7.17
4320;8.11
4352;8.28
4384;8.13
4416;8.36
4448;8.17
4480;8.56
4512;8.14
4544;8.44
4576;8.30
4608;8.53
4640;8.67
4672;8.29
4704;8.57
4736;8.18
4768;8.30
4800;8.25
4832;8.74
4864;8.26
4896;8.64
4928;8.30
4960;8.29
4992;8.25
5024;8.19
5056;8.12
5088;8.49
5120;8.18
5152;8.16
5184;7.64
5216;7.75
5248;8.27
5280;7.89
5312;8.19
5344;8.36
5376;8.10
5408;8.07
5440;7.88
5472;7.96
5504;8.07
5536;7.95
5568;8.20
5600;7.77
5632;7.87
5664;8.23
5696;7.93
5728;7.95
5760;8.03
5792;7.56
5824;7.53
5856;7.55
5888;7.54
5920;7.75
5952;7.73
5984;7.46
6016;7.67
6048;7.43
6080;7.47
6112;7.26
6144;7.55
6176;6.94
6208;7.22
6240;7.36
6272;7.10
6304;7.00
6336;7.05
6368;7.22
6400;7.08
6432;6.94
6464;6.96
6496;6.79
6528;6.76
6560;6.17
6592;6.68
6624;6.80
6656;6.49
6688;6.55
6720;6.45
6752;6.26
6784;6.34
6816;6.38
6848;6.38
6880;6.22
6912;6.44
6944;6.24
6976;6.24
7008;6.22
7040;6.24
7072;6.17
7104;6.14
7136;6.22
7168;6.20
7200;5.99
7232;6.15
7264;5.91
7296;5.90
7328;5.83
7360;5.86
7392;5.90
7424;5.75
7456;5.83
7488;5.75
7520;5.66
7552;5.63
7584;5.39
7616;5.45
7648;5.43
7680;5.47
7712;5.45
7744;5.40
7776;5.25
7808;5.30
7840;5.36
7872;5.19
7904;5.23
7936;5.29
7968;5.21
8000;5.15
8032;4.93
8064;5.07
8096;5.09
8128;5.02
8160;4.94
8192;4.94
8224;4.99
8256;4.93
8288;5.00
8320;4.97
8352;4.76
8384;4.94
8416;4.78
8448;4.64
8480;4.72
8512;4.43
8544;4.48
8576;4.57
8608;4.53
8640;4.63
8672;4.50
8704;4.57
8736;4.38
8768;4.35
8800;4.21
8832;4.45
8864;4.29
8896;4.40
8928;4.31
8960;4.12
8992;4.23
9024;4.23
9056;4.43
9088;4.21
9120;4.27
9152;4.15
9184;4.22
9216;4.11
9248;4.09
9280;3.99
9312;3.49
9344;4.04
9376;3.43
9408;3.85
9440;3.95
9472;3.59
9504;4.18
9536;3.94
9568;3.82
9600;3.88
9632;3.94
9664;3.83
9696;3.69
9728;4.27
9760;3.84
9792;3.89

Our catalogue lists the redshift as 0.000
